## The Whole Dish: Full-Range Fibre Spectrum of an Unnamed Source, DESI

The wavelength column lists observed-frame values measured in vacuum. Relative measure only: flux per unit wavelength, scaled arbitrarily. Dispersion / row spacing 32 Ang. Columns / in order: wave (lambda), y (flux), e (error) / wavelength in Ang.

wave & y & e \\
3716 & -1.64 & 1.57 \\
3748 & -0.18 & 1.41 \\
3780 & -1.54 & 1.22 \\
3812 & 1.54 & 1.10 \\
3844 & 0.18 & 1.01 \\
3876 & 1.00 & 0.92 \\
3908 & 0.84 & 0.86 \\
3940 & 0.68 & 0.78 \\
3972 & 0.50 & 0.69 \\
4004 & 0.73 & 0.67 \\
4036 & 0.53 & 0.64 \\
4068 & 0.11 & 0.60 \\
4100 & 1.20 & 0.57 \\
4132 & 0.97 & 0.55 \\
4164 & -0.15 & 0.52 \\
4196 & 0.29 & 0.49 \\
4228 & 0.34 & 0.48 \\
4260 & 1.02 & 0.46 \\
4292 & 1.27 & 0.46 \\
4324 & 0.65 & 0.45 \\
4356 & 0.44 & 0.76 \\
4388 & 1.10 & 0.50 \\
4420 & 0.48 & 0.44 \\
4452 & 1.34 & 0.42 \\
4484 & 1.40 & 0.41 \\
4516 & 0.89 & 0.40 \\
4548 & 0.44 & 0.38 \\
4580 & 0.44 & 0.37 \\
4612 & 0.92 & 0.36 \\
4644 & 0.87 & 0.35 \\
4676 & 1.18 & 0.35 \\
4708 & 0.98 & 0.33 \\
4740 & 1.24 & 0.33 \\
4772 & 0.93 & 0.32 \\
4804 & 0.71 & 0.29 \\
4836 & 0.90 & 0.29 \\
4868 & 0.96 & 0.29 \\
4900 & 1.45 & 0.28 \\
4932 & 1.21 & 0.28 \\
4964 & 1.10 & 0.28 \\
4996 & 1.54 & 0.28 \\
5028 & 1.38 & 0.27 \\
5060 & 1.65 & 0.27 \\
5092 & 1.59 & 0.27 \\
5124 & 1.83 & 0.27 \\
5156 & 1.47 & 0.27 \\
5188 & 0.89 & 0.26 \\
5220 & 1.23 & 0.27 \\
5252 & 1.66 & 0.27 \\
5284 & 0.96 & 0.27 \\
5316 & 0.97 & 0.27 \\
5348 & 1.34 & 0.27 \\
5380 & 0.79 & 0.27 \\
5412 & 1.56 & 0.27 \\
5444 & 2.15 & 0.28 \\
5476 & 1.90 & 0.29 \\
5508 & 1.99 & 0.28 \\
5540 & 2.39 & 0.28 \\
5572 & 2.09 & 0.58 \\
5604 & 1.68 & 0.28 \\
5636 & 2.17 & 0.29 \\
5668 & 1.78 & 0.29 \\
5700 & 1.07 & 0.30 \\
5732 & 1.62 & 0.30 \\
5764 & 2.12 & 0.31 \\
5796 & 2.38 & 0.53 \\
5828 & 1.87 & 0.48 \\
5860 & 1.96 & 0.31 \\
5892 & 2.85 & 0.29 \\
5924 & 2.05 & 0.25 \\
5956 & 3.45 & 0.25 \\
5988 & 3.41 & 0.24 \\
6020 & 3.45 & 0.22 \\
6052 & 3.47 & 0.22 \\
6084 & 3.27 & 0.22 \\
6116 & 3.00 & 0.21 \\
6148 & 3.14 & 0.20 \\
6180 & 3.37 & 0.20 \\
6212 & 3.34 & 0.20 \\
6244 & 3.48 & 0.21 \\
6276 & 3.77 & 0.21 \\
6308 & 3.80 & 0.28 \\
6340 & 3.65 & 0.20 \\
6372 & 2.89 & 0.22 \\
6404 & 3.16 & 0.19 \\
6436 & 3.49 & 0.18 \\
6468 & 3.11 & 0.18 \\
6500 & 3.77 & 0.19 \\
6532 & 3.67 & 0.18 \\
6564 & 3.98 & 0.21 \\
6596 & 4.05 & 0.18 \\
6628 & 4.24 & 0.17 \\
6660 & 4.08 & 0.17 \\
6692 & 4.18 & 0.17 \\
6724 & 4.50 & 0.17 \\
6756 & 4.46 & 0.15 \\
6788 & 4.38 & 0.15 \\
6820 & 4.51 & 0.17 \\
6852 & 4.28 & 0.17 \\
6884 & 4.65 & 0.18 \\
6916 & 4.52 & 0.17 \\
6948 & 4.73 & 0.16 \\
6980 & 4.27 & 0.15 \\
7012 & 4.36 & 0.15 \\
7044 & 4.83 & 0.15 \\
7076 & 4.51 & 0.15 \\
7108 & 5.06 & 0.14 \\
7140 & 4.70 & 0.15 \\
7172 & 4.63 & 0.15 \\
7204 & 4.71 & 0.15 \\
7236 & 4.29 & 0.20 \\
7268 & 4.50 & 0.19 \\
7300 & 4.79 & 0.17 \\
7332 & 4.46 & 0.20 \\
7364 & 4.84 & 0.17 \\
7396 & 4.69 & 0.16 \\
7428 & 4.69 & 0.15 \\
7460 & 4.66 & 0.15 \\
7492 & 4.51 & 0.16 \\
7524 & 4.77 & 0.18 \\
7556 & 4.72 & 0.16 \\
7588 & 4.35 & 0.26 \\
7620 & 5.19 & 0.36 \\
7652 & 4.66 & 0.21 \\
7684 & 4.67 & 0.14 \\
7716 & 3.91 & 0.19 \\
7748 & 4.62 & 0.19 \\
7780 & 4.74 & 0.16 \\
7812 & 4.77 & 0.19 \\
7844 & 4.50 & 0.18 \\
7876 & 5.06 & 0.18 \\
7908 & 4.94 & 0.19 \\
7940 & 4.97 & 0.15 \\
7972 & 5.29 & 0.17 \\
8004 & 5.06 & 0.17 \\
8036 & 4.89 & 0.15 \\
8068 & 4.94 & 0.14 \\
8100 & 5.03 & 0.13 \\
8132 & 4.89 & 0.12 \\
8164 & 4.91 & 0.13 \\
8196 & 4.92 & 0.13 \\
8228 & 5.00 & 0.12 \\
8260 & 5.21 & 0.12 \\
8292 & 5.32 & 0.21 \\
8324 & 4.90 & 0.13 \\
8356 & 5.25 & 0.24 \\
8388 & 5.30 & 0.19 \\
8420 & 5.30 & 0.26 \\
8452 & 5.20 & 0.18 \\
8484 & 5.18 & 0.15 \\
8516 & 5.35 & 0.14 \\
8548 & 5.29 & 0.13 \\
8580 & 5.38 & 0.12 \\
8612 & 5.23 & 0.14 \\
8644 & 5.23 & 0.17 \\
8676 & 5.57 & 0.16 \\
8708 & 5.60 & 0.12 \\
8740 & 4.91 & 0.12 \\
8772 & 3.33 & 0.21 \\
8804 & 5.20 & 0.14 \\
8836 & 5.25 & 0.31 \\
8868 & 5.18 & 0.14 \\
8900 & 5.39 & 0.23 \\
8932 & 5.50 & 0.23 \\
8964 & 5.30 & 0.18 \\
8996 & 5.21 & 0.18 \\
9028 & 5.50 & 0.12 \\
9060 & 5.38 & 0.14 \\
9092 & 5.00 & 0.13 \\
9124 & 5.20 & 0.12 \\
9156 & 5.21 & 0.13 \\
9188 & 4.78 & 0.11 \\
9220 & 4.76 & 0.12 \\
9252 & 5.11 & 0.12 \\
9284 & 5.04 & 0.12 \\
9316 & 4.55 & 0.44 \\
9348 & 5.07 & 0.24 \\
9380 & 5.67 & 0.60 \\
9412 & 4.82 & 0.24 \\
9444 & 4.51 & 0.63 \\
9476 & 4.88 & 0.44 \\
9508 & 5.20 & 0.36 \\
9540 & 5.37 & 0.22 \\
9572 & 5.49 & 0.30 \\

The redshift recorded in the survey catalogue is 0.49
